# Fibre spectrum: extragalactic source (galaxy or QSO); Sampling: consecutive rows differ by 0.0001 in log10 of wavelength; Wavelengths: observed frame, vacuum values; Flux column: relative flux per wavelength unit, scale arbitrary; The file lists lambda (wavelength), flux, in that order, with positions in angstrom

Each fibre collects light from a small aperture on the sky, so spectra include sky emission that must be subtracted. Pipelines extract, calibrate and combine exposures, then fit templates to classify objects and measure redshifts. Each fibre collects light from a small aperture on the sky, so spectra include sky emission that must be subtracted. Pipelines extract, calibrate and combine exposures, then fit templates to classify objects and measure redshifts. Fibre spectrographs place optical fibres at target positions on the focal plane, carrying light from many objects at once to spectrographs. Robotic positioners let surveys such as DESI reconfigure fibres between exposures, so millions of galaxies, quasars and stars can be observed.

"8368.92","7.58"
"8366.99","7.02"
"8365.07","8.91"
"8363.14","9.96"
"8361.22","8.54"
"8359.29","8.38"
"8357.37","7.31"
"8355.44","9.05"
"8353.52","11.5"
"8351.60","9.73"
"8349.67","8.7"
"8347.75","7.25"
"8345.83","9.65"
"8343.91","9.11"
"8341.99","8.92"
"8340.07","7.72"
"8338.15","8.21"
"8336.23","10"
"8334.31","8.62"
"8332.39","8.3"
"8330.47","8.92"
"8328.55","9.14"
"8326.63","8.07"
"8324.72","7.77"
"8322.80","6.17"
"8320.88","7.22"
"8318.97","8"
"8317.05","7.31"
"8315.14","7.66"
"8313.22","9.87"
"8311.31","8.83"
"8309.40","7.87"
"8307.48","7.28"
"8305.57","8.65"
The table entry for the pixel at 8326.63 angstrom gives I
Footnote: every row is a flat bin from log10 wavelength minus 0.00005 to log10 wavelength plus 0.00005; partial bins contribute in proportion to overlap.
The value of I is 8.07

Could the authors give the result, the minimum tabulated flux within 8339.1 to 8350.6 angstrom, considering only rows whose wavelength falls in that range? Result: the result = 7.25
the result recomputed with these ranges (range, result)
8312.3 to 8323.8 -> 6.17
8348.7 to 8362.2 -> 7.31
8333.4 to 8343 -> 7.72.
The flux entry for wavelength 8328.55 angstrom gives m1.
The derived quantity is 9.14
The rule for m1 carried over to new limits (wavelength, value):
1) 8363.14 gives 9.96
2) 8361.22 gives 8.54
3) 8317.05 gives 7.31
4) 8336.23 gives 10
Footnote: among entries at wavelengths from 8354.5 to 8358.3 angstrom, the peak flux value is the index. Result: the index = 9.05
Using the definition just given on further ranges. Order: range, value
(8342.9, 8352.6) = 9.73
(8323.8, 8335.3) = 9.14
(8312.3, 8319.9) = 9.87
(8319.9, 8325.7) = 7.77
